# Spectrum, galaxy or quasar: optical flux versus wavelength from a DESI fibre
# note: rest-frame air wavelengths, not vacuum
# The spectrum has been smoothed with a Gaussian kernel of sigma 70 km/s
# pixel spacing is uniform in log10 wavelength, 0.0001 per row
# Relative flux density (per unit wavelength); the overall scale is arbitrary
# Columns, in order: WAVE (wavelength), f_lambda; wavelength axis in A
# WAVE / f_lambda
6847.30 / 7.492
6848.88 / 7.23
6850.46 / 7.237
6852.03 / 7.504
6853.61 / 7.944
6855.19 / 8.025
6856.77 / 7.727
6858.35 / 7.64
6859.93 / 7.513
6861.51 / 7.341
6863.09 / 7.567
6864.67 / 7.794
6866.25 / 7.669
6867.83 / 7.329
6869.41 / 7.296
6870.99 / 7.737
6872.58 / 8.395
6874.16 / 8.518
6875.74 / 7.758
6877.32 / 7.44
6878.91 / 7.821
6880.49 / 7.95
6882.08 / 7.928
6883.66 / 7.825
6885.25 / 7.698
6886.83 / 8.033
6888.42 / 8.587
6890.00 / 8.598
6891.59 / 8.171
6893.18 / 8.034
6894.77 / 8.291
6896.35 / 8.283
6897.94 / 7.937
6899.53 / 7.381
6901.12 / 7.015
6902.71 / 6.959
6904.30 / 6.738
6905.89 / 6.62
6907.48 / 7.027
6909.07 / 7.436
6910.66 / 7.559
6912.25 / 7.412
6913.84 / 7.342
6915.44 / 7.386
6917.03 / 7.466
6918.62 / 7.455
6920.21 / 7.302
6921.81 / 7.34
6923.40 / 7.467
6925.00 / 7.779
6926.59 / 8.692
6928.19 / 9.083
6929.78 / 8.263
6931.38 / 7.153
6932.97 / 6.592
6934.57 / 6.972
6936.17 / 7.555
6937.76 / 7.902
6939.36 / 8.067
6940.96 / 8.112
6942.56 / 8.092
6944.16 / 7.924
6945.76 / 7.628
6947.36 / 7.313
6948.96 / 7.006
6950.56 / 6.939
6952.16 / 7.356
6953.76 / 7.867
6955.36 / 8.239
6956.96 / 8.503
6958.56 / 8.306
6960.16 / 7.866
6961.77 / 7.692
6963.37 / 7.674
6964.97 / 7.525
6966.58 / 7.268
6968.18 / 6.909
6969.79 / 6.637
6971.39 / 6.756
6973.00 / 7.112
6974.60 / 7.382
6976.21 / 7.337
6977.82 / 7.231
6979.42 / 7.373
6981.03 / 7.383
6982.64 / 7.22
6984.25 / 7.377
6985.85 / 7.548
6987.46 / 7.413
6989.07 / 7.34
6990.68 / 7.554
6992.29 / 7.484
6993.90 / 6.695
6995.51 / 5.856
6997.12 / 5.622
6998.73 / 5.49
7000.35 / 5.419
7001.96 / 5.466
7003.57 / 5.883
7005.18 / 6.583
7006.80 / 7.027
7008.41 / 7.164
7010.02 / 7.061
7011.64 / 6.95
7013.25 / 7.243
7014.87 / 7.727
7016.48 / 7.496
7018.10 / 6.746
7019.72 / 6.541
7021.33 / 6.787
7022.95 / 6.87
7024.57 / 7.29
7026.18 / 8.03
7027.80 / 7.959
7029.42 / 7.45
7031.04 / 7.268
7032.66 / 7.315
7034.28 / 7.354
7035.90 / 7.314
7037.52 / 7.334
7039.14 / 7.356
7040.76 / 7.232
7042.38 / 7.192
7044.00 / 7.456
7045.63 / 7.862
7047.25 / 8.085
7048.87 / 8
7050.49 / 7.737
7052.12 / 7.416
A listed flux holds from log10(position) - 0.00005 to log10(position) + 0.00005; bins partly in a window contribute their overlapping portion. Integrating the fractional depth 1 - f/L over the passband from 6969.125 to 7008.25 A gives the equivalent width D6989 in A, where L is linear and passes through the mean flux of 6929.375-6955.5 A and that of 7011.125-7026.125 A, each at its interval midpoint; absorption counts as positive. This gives 2.6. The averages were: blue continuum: 7.56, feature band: 6.81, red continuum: 7.13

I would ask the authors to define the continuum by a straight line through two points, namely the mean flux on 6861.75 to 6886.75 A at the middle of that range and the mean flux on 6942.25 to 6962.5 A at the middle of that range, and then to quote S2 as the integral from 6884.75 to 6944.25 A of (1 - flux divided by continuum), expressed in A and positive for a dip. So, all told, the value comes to 0.66 A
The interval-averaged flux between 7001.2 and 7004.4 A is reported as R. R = 5.69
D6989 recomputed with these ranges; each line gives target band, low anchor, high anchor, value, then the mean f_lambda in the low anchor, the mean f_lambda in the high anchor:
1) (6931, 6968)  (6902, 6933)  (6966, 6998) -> -1.8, 7.48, 7.07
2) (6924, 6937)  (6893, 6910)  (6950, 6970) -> -0.4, 7.41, 7.64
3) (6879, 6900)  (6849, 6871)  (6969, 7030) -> -1.7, 7.58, 6.96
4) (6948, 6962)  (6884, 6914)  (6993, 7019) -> -1.4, 7.65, 6.53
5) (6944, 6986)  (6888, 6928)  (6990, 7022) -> -2.4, 7.62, 6.64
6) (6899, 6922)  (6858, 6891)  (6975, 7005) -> 0.8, 7.84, 6.76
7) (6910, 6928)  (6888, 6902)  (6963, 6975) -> 0.3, 8.01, 7.13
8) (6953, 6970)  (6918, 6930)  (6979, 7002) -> -1.0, 7.91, 6.78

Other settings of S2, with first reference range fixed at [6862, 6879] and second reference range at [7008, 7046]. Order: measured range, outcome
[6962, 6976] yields 0.5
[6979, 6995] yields 0.2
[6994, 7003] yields 2.1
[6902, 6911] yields 0.7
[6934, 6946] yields -0.4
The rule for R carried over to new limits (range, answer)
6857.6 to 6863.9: 7.51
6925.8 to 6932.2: 8.29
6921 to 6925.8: 7.52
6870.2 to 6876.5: 8.1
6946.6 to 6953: 7.16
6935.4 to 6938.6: 7.75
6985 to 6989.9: 7.44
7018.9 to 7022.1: 6.67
